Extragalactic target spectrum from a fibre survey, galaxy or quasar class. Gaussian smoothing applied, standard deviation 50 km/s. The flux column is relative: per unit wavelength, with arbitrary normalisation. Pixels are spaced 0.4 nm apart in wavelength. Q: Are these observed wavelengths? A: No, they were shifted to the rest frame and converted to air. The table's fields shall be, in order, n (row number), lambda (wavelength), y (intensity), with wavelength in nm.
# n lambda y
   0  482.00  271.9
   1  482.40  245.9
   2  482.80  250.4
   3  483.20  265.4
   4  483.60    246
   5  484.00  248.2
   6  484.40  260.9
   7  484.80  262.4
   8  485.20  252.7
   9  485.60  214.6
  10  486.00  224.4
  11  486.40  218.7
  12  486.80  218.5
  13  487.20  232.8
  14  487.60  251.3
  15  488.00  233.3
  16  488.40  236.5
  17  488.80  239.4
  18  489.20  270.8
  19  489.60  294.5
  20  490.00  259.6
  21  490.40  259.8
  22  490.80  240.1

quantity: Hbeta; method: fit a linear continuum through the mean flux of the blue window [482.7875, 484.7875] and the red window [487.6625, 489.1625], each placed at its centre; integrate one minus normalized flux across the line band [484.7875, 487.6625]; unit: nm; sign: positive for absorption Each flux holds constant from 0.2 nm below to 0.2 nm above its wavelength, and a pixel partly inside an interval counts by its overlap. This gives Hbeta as 0.19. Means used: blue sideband 255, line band 232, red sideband 241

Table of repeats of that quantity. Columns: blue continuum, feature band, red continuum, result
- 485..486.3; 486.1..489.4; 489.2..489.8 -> 0.296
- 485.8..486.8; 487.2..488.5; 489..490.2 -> 0.034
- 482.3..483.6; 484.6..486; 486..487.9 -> -0.006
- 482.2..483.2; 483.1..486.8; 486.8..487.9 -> 0.044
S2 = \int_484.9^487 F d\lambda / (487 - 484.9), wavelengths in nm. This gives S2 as 228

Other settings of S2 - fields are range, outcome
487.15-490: 253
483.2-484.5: 253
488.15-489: 238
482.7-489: 241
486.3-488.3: 232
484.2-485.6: 252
